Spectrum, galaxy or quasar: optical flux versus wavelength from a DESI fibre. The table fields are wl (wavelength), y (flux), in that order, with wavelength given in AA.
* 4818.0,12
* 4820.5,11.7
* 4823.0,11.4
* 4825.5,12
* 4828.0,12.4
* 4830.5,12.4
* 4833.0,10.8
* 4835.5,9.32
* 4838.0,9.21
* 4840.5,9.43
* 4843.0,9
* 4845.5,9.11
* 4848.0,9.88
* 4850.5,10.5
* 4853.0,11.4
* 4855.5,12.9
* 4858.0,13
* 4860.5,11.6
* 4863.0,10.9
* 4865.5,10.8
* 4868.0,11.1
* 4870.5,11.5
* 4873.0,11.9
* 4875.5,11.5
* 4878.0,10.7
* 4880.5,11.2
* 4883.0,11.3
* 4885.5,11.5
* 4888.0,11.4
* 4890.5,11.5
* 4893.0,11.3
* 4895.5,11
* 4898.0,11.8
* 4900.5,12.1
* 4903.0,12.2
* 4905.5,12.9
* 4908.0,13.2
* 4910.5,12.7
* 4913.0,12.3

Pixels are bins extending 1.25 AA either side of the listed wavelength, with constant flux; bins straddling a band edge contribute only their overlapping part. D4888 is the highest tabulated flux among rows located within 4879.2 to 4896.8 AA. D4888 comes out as 11.5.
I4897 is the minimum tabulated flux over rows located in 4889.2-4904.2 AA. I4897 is 11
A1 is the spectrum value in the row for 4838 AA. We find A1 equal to 9.21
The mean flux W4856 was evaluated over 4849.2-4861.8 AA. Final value 11.9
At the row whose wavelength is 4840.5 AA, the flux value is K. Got 9.43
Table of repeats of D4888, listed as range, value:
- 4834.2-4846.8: 9.43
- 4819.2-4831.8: 12.4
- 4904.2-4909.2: 13.2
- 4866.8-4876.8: 11.9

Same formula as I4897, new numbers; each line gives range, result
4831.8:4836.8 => 9.32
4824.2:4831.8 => 12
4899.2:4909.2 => 12.1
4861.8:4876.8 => 10.8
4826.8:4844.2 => 9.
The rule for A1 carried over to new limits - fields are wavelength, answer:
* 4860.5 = 11.6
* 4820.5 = 11.7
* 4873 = 11.9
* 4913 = 12.3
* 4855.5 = 12.9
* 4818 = 12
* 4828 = 12.4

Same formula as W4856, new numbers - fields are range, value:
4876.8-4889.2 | 11.2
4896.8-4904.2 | 12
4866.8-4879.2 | 11.3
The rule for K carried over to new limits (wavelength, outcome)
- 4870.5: 11.5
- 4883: 11.3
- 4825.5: 12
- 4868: 11.1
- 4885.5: 11.5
